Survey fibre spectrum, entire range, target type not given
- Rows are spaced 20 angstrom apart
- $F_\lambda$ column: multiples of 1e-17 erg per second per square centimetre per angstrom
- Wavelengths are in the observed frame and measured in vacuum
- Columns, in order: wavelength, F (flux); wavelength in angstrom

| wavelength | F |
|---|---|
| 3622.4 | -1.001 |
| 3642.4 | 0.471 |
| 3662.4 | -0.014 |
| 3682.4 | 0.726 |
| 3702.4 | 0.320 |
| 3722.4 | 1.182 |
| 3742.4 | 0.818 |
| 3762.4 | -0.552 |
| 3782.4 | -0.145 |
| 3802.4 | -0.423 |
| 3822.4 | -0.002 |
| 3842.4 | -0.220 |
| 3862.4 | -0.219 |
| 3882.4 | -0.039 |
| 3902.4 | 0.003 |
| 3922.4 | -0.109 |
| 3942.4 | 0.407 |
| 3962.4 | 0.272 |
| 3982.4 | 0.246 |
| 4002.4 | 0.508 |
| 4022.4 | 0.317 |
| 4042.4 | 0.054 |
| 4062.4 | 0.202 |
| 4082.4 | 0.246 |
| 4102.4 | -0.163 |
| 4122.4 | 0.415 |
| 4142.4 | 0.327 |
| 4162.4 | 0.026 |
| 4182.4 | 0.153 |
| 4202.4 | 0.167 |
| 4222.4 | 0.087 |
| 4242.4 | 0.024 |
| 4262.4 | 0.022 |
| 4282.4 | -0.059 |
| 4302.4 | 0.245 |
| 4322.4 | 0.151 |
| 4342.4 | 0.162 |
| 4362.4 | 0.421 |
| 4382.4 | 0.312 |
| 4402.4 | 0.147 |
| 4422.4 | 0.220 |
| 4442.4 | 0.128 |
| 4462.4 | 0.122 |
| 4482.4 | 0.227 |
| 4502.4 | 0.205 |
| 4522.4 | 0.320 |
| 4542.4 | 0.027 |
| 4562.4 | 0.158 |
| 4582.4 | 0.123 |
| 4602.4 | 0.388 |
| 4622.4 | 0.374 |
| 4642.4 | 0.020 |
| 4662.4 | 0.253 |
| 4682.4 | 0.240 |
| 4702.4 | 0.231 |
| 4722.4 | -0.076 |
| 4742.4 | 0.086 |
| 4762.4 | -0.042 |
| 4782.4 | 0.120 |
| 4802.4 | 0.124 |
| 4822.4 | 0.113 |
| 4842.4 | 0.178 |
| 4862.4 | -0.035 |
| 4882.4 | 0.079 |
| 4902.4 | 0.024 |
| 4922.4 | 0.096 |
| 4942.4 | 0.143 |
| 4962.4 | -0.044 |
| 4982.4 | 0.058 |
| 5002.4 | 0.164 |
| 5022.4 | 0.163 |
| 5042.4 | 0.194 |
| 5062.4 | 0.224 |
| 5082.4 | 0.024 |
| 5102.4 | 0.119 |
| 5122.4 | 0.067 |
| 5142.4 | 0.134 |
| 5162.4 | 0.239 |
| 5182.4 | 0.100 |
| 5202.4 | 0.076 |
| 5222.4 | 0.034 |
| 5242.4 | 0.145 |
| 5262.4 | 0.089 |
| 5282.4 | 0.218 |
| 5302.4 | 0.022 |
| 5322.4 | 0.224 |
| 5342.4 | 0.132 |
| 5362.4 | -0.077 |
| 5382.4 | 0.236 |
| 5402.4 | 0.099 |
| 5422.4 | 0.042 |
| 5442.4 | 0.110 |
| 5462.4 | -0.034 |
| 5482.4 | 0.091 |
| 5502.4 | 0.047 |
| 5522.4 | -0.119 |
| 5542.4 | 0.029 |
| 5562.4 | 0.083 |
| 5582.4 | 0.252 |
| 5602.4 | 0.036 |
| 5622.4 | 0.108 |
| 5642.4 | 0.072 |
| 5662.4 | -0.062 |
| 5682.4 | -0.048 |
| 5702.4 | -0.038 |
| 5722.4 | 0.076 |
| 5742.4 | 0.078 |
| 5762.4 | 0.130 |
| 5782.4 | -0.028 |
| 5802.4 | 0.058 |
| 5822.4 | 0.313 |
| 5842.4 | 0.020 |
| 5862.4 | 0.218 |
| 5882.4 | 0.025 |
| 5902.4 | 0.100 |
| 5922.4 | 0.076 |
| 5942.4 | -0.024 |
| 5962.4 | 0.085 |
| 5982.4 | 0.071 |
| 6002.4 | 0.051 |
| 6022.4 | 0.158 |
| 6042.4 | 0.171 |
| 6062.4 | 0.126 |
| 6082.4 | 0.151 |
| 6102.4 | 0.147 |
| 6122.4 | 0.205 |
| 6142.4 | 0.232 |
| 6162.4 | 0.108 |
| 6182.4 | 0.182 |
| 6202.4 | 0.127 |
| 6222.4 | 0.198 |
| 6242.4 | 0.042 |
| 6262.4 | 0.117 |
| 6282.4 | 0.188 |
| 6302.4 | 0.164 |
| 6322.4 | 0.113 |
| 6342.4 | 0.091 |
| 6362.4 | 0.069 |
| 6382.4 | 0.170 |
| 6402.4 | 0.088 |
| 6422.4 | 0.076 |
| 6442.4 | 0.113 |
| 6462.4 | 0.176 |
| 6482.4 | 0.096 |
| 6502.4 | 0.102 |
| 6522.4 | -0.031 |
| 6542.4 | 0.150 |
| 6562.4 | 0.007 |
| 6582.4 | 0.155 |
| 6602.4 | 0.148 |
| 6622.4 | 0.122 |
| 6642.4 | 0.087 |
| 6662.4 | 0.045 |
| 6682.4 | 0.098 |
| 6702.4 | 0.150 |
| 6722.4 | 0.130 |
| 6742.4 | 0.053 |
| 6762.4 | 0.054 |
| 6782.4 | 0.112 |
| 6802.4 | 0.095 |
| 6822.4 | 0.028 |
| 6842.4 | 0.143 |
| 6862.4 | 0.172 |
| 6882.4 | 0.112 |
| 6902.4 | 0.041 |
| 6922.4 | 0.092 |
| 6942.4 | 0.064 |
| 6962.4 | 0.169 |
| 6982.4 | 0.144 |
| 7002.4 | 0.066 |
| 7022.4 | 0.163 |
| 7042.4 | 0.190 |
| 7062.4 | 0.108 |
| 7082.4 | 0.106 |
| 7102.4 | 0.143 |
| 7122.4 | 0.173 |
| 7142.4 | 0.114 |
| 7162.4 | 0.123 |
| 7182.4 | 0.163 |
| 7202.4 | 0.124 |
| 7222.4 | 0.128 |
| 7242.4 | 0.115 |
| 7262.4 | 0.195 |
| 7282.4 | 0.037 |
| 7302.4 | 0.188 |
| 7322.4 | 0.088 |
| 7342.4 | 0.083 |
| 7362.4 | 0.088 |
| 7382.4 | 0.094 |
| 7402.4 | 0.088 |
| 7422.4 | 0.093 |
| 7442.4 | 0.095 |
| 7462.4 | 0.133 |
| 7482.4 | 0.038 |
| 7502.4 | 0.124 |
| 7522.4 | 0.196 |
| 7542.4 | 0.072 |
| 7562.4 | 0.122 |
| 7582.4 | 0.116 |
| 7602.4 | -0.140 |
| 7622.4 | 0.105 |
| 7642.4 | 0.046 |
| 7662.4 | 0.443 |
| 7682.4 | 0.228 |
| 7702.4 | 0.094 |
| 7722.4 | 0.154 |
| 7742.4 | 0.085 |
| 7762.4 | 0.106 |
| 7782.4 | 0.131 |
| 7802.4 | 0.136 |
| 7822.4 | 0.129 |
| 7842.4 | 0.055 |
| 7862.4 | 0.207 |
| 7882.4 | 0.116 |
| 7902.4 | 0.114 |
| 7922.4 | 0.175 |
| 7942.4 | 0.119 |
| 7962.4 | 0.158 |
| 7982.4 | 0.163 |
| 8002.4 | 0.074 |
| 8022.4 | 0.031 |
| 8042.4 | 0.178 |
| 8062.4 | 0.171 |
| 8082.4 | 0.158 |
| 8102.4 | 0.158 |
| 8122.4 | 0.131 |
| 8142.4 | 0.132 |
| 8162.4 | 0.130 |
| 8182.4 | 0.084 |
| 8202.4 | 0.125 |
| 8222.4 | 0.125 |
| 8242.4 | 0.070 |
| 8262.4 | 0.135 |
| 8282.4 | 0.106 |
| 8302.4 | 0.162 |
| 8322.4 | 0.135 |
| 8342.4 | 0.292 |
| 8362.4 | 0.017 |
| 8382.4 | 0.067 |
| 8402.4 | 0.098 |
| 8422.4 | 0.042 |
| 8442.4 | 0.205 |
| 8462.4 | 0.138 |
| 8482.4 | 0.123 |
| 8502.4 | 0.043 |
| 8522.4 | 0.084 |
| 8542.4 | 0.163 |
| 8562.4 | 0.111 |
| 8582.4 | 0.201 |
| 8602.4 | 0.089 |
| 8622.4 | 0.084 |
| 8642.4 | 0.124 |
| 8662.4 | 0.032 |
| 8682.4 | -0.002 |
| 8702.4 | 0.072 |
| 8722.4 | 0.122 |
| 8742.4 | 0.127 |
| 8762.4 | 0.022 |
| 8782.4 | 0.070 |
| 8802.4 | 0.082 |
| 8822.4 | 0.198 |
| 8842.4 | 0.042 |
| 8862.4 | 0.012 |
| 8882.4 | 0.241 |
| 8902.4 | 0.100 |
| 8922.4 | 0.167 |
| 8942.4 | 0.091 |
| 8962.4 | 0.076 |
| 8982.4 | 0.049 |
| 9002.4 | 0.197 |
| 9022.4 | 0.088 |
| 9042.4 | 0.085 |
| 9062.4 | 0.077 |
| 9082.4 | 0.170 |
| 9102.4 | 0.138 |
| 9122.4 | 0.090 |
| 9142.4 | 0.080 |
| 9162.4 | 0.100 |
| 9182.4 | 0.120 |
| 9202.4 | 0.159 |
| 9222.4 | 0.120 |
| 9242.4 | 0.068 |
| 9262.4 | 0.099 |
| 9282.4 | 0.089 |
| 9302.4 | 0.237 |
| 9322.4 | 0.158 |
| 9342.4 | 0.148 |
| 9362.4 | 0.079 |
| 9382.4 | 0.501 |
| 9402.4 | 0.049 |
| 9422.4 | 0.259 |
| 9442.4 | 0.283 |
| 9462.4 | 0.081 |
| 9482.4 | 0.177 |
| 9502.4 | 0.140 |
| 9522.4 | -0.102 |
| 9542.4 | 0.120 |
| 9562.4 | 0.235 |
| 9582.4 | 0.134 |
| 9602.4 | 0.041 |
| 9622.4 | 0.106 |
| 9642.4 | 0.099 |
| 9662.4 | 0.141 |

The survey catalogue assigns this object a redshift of 1.06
